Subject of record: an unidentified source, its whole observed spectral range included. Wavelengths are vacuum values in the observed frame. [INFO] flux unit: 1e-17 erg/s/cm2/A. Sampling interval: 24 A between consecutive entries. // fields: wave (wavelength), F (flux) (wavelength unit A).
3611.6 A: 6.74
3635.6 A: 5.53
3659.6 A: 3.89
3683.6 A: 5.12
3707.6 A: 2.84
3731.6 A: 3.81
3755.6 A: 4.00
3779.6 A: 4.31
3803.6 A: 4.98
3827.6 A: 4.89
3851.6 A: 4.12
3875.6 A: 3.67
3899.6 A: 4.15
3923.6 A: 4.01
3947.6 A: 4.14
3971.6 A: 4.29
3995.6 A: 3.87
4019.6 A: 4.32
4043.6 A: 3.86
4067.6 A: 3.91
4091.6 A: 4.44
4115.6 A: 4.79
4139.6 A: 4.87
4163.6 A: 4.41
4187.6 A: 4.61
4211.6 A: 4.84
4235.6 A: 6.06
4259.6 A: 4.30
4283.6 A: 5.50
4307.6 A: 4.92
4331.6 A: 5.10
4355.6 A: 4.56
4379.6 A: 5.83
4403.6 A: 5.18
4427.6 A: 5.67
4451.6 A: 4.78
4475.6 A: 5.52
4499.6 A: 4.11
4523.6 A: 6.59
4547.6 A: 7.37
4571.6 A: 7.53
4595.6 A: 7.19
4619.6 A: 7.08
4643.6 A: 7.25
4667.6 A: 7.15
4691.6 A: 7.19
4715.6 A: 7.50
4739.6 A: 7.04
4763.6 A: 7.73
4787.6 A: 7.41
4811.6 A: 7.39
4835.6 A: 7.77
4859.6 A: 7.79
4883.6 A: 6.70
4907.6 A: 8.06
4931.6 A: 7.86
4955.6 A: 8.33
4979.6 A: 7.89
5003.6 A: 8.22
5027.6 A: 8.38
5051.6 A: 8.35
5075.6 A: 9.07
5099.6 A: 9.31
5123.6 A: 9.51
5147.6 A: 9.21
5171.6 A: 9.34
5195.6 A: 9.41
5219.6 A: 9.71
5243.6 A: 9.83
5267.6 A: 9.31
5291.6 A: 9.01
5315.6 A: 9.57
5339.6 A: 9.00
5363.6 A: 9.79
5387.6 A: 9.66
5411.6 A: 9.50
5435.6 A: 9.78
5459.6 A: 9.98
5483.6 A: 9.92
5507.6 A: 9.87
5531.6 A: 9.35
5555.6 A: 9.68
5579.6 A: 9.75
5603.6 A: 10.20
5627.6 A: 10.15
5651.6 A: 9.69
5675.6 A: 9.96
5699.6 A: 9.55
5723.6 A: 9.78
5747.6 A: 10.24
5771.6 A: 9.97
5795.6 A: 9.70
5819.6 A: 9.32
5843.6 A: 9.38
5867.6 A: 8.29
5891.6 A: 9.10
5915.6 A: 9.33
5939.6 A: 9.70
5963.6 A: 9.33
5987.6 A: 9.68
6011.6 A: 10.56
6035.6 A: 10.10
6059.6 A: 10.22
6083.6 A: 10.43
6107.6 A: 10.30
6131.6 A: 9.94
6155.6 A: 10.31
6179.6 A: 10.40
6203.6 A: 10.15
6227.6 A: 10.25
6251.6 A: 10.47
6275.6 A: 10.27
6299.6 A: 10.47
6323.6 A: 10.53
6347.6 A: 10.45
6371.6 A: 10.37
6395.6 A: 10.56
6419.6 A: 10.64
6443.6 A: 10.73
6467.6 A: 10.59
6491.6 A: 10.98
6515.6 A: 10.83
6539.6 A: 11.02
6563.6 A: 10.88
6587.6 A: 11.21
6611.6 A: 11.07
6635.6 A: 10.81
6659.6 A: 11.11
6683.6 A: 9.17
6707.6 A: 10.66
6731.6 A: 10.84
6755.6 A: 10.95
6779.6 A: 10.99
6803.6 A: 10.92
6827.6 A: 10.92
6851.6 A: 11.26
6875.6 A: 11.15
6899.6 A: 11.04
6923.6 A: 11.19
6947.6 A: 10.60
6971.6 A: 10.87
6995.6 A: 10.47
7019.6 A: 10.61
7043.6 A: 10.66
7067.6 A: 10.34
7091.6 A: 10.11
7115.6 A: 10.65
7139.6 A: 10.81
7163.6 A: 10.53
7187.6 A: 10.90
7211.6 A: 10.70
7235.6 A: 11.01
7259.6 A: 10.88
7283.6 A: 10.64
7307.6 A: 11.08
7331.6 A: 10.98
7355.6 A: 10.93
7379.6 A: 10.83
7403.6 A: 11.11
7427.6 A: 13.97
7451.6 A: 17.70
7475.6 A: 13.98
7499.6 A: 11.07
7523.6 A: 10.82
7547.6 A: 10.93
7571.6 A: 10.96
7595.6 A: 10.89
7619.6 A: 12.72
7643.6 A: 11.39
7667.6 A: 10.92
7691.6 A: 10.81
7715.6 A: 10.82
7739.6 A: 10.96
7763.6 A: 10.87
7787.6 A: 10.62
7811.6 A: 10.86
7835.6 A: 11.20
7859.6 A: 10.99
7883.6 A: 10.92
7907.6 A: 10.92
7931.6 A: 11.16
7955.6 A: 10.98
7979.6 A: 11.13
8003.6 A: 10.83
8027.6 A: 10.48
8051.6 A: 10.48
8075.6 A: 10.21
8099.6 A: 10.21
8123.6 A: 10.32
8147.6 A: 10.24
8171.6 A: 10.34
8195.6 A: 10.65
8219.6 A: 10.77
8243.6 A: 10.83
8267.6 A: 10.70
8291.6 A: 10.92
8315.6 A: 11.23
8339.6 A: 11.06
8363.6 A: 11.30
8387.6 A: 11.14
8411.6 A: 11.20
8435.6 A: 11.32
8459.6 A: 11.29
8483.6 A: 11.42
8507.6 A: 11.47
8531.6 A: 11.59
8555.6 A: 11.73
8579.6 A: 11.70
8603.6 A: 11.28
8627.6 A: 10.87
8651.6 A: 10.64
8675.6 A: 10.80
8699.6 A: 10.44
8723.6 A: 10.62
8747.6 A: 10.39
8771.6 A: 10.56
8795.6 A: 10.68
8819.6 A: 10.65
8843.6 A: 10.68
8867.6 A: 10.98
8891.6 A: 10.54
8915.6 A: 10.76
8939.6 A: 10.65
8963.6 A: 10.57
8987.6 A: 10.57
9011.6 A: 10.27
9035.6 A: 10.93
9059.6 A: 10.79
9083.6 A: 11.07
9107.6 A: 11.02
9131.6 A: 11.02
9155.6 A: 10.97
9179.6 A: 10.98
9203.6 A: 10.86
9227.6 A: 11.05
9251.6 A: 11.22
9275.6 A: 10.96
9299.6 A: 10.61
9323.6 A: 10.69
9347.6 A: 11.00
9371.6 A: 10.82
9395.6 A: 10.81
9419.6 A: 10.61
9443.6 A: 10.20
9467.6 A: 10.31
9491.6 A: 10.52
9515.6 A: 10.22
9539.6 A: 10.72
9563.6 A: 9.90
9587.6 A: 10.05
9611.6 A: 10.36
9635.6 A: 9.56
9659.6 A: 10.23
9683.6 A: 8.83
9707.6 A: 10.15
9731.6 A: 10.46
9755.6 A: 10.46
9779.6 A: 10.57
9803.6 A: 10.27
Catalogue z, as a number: 0.134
